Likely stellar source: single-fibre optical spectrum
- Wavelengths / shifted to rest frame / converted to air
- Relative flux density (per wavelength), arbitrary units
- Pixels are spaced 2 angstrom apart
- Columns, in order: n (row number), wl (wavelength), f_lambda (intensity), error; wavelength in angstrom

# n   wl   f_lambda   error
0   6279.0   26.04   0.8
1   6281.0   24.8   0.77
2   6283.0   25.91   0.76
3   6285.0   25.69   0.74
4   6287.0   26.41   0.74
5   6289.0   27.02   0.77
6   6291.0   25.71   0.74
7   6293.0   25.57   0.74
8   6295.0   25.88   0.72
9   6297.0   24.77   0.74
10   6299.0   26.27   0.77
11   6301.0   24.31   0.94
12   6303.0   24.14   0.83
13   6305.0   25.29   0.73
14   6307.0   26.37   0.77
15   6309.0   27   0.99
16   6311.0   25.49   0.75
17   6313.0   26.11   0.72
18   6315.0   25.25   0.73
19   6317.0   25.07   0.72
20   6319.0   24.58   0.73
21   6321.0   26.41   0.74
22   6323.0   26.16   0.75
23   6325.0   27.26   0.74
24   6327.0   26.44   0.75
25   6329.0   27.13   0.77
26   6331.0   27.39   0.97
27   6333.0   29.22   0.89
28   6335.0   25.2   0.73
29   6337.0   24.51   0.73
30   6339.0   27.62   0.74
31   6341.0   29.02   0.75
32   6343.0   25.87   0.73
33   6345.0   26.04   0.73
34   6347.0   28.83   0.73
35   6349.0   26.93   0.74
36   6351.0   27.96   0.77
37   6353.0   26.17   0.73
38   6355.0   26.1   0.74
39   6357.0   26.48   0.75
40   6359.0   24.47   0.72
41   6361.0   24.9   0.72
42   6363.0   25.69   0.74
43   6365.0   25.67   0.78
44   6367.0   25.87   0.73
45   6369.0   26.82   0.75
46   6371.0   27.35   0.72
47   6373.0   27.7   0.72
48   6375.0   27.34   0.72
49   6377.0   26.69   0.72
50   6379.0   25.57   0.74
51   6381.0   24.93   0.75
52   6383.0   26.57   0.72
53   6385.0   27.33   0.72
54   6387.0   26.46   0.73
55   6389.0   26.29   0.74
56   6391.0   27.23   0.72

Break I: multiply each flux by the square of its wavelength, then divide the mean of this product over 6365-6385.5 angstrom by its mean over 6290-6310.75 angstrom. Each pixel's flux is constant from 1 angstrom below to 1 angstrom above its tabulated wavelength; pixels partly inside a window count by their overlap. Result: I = 1.06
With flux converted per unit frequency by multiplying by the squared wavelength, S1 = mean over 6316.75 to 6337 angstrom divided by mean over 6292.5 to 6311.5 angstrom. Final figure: 1.0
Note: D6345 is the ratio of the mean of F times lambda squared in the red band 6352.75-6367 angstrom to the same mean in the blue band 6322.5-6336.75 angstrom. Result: 1.0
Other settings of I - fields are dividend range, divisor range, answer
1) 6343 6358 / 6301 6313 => 1.06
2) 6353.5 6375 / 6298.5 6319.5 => 1.05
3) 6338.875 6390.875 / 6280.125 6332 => 1.05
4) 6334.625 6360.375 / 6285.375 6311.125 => 1.05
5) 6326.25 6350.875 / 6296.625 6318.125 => 1.07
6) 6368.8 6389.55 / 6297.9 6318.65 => 1.07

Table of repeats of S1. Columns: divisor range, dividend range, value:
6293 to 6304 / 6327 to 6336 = 1.09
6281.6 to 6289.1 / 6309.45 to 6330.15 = 1.01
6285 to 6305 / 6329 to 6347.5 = 1.07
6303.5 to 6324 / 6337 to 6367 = 1.04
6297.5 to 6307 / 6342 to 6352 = 1.09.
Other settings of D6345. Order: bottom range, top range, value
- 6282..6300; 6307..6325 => 1.01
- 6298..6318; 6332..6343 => 1.07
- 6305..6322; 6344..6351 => 1.07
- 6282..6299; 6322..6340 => 1.05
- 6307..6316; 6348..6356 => 1.04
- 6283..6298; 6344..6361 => 1.05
